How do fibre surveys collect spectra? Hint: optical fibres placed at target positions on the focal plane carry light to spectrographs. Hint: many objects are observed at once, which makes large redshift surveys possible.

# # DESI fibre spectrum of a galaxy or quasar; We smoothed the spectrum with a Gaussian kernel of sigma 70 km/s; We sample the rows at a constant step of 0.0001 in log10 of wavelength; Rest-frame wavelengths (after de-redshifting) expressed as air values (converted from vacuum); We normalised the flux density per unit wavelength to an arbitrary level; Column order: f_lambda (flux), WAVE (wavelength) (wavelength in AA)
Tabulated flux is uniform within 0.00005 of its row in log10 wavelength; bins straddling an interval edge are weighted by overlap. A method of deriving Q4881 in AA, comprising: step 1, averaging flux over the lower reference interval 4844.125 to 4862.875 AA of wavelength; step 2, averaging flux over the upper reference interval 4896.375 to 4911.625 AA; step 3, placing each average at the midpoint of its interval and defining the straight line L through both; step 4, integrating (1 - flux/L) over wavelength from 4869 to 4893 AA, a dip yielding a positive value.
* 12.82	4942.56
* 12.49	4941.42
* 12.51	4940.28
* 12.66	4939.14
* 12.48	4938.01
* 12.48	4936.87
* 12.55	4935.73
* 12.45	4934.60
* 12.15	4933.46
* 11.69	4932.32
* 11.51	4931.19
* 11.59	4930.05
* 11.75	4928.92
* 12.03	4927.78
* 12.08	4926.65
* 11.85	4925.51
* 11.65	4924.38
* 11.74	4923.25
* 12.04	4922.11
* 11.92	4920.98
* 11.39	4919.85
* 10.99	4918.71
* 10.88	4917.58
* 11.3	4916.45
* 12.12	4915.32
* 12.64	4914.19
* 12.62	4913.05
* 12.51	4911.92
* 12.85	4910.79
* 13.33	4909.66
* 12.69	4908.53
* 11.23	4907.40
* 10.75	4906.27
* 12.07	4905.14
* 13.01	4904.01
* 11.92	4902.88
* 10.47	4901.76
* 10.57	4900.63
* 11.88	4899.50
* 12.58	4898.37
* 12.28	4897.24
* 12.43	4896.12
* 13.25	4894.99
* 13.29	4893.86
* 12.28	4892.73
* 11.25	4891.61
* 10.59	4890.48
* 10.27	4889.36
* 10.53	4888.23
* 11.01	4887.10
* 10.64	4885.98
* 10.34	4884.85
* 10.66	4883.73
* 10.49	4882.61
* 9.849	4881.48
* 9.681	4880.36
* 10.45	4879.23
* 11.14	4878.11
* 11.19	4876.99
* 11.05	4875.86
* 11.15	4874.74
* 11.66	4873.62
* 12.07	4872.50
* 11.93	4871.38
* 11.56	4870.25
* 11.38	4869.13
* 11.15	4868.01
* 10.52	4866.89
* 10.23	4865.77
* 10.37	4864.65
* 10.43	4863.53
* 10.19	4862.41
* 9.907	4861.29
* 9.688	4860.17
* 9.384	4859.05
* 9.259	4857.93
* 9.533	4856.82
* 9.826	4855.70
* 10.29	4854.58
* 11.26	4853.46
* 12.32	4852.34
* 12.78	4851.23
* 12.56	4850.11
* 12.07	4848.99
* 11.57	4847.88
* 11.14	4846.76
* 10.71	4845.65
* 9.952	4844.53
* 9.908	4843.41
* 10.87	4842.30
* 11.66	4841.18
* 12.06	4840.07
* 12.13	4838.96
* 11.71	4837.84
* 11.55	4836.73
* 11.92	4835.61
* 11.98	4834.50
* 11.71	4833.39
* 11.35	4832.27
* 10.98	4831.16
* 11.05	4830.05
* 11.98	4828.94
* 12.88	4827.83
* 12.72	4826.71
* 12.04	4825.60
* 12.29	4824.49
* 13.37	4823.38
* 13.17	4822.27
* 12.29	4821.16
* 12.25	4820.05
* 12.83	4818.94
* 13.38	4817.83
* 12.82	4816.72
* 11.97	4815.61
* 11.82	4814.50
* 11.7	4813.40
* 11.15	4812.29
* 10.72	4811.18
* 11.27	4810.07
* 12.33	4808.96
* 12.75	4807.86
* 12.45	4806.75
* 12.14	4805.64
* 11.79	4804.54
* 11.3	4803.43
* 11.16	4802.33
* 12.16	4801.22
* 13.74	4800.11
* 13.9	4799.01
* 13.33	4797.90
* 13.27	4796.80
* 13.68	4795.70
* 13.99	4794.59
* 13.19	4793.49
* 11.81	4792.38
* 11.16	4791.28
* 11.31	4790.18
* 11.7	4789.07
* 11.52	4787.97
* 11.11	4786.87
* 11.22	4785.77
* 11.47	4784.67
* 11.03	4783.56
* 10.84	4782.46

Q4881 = 1.0 AA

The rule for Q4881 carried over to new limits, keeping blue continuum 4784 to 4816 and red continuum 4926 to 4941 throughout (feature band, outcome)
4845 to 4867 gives 2.6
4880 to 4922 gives 1.9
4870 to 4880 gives 0.7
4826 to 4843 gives 0.5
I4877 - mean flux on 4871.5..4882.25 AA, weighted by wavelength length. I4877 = 10.9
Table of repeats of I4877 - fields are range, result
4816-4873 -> 11.4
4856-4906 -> 11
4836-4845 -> 11.2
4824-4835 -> 11.9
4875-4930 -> 11.6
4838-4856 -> 11.3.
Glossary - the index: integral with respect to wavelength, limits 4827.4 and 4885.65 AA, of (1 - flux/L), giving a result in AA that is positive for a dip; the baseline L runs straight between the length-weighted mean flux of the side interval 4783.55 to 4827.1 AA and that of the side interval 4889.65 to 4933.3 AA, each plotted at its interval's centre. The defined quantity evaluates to 5.1 AA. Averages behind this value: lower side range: 12.2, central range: 11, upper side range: 11.9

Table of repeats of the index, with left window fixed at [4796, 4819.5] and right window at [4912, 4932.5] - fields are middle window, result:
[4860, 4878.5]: 1.7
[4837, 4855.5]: 1.1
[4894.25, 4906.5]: -0.1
